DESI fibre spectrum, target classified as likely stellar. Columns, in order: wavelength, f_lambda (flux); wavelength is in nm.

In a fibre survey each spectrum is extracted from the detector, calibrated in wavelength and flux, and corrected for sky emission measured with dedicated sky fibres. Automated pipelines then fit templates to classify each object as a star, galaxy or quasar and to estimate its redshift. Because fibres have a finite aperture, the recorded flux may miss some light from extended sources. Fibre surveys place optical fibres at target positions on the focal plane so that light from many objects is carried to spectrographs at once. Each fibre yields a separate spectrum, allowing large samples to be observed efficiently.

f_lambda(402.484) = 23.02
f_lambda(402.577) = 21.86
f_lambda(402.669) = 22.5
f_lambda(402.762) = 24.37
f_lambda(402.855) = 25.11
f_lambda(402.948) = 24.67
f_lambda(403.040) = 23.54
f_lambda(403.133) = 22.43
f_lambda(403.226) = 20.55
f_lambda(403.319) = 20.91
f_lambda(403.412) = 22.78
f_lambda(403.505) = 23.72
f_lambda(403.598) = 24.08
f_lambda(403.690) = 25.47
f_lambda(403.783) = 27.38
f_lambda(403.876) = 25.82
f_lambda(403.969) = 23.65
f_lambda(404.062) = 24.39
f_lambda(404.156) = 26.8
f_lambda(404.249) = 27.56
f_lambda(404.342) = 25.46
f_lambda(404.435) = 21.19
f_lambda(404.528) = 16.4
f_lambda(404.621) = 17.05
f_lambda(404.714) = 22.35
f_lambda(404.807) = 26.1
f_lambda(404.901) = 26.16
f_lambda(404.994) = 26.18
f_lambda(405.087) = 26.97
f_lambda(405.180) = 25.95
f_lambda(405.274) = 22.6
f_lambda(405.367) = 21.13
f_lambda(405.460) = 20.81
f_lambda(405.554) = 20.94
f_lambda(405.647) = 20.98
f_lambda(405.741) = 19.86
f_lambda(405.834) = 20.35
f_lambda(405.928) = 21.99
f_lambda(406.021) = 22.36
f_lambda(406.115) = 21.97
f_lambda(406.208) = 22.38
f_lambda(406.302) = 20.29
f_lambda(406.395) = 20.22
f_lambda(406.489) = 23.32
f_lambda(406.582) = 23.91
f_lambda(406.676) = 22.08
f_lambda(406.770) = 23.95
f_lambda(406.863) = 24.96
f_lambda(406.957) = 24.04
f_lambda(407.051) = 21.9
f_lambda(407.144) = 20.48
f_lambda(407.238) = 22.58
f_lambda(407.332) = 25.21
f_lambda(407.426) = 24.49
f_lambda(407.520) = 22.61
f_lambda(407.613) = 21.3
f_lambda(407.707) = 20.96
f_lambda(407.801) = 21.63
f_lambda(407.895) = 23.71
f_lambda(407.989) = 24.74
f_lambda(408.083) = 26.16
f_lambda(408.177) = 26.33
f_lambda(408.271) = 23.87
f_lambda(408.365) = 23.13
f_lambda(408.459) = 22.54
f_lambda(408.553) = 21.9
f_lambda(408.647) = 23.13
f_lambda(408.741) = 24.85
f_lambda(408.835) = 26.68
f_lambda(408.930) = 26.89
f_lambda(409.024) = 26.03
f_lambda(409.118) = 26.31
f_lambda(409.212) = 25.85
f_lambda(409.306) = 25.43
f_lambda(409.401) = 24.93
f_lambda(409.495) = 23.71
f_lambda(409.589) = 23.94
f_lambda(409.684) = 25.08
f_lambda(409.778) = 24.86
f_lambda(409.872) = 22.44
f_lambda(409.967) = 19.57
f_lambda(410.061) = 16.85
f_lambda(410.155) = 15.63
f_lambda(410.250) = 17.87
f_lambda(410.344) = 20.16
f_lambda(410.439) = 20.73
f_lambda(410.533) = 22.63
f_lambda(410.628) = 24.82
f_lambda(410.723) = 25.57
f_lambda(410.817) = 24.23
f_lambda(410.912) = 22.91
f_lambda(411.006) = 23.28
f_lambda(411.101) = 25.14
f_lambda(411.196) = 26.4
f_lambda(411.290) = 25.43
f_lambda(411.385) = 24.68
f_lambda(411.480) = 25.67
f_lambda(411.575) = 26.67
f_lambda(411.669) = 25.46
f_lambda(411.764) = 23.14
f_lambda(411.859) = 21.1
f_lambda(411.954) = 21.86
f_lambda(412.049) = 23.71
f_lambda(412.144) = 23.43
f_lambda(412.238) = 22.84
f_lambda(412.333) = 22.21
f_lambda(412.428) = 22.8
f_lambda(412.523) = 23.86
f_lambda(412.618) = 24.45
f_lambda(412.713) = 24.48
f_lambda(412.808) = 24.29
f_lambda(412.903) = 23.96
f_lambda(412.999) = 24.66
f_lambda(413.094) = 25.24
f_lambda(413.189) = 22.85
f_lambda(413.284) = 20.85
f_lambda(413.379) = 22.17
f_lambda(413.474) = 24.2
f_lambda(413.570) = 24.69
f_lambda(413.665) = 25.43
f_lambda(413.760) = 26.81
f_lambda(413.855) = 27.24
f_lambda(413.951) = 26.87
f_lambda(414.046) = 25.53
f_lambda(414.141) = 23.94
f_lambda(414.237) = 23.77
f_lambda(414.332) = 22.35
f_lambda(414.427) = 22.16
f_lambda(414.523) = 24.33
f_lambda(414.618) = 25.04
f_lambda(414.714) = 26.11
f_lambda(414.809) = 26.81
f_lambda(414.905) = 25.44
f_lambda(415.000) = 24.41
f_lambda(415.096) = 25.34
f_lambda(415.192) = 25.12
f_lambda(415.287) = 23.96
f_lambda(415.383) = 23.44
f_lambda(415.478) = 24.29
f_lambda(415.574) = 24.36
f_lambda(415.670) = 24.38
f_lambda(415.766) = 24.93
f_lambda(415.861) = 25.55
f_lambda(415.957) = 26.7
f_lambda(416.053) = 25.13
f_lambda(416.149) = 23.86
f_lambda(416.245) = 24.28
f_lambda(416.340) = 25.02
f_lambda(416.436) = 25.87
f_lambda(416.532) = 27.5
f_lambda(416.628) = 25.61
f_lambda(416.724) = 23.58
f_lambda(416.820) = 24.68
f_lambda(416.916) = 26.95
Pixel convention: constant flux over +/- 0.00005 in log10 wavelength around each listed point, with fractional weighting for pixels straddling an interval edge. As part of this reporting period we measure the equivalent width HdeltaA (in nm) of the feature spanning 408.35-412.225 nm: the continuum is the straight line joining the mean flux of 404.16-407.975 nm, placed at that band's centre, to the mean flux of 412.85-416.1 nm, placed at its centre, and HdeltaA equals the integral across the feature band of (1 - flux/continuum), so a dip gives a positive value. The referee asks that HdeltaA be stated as 0.022 nm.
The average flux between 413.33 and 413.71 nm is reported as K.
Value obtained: 24.1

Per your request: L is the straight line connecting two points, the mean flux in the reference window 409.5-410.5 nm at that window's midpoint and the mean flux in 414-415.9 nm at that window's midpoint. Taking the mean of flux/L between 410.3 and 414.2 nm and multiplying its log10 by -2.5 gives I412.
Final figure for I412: -0.071 mag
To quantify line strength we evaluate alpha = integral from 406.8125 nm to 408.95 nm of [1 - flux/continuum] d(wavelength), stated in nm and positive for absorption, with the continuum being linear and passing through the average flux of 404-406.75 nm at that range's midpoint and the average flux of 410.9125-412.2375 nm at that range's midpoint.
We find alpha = -0.03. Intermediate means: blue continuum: 22.7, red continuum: 24.2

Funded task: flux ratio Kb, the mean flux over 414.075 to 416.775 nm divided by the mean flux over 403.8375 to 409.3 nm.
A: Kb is 1.06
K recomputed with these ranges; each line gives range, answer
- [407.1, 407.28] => 21.5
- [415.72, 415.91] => 25.3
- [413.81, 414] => 27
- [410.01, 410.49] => 18.3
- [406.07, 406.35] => 21.6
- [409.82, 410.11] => 19.7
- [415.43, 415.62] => 24.4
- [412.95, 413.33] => 23.4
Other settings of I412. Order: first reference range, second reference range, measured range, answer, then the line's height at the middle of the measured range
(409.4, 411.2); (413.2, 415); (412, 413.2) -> 0.00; 23.7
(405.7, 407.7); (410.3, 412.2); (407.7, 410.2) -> -0.03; 23.1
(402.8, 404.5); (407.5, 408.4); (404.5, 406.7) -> 0.08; 23.8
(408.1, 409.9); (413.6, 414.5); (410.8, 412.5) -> 0.04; 24.8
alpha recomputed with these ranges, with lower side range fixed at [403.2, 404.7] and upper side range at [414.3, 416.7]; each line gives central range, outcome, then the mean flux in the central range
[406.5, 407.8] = 0.05 nm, 22.9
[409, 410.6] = 0.11 nm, 22.4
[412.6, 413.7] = 0.03 nm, 23.9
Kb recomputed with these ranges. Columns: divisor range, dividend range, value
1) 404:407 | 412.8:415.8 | 1.07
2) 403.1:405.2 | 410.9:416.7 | 1.03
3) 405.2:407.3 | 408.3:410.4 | 1.05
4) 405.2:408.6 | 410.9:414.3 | 1.07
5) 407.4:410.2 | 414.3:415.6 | 1.04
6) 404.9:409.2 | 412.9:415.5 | 1.05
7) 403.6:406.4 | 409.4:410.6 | 0.92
